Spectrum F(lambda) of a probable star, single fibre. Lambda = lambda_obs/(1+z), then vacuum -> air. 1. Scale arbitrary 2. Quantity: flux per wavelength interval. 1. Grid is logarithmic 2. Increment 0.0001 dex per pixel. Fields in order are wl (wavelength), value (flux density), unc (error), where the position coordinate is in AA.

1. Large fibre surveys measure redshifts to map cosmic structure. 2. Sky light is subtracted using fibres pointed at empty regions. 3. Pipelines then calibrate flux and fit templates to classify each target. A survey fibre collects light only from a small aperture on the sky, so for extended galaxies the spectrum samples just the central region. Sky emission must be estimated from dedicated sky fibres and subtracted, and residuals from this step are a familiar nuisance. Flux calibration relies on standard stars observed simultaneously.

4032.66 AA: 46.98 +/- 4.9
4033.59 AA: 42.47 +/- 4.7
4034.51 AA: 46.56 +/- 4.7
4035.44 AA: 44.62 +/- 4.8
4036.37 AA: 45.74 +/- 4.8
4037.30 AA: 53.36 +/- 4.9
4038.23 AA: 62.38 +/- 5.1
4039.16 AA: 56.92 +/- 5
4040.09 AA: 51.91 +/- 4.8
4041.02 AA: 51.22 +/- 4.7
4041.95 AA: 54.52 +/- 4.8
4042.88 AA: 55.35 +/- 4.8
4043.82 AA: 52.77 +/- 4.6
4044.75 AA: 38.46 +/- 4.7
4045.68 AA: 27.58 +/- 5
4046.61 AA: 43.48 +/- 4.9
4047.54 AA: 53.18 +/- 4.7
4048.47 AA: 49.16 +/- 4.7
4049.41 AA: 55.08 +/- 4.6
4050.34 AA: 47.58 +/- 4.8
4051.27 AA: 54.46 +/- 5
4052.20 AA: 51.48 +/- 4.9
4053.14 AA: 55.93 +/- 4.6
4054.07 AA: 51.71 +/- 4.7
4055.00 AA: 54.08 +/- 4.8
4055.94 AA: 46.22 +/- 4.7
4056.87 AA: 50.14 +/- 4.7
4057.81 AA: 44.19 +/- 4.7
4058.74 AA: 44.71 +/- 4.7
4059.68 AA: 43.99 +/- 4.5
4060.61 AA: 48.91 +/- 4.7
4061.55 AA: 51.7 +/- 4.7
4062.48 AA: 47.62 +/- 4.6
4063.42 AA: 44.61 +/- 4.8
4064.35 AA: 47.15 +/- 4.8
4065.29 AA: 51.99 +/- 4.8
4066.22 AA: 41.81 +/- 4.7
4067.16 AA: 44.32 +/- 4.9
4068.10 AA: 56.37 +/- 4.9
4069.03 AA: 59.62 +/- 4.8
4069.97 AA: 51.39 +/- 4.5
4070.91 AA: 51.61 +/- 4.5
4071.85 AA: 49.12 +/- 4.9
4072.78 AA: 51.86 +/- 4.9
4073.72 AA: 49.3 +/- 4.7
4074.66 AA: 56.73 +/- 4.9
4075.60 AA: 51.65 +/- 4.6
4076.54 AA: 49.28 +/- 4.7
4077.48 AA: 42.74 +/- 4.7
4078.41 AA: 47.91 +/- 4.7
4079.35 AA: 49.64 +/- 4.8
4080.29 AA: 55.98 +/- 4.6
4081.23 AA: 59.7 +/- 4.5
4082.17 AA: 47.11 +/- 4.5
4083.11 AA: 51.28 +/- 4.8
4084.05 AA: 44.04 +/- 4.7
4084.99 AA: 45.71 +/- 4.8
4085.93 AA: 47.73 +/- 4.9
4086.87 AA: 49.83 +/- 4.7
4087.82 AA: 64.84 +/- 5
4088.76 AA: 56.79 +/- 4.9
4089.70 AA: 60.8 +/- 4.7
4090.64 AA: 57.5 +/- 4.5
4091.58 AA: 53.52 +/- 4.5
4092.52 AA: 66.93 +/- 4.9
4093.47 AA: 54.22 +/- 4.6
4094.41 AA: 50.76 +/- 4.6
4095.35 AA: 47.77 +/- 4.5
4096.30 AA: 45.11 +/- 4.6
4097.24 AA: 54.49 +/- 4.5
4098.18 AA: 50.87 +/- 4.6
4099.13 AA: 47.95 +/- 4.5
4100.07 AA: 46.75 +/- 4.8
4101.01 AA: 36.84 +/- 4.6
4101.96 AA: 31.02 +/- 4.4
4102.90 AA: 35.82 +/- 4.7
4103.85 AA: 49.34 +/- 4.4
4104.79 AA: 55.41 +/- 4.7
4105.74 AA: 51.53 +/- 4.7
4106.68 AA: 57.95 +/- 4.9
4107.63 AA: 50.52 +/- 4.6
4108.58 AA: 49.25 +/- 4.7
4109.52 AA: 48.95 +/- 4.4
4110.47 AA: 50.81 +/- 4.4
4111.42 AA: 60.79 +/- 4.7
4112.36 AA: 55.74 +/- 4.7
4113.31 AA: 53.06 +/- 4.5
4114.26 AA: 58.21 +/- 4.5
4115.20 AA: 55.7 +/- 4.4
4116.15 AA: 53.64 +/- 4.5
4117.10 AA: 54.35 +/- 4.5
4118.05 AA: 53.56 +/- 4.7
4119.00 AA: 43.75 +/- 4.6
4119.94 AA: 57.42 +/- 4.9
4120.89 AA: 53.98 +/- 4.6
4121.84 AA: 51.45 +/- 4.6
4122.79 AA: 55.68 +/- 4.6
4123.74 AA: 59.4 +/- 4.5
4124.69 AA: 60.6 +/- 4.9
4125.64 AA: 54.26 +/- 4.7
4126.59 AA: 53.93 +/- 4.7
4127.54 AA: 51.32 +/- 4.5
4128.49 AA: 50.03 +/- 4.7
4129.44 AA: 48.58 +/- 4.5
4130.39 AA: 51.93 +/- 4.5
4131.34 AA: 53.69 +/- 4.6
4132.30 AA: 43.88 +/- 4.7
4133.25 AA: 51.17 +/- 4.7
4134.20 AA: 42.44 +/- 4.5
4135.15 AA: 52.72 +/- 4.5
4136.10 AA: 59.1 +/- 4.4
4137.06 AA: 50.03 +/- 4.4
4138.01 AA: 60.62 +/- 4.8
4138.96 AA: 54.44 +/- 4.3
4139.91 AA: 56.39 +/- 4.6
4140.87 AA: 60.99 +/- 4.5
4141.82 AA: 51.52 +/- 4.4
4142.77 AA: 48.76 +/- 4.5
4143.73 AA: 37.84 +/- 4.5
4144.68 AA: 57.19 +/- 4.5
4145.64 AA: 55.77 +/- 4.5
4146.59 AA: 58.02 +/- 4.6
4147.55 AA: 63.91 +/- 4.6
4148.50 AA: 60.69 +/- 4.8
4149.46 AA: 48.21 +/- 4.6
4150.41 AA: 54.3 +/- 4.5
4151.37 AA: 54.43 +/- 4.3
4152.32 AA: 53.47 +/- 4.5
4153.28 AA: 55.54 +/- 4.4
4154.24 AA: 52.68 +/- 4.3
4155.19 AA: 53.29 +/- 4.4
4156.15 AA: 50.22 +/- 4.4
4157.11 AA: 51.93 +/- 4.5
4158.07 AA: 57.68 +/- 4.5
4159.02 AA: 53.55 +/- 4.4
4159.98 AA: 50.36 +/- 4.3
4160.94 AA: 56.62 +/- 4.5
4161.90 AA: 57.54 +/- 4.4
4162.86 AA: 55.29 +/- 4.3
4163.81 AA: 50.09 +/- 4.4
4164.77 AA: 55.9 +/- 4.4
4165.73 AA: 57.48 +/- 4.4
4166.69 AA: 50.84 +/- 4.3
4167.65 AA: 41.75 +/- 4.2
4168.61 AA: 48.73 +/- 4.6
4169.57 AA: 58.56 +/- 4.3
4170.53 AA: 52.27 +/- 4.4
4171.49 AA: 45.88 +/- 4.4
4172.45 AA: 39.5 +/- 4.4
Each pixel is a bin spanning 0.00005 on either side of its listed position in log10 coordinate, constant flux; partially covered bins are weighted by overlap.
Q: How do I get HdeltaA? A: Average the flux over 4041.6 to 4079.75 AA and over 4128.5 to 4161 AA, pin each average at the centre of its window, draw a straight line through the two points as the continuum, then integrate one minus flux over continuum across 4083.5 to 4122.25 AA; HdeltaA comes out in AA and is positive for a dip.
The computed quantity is -0.3 AA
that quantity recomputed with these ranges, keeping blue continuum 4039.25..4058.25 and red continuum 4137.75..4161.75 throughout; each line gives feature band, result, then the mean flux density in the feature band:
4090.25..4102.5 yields 0.6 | 49.4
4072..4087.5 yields 0.3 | 50.2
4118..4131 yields 0.0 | 53.3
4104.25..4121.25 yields -0.3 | 53.6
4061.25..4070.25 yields 0.1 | 49.6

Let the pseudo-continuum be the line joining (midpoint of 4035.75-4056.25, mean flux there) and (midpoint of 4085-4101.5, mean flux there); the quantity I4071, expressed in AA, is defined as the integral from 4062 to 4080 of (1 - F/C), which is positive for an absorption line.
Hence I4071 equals 0.6 AA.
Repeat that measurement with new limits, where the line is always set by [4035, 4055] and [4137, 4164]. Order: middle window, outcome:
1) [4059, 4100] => 0.4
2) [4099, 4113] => 1.1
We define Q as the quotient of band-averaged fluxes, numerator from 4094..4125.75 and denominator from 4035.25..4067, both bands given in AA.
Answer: 1.04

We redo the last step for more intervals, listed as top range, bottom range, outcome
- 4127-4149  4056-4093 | 1.04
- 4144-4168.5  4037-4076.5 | 1.08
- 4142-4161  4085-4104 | 1.07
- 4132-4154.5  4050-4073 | 1.08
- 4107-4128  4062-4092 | 1.05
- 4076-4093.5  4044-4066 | 1.10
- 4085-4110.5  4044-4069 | 1.05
